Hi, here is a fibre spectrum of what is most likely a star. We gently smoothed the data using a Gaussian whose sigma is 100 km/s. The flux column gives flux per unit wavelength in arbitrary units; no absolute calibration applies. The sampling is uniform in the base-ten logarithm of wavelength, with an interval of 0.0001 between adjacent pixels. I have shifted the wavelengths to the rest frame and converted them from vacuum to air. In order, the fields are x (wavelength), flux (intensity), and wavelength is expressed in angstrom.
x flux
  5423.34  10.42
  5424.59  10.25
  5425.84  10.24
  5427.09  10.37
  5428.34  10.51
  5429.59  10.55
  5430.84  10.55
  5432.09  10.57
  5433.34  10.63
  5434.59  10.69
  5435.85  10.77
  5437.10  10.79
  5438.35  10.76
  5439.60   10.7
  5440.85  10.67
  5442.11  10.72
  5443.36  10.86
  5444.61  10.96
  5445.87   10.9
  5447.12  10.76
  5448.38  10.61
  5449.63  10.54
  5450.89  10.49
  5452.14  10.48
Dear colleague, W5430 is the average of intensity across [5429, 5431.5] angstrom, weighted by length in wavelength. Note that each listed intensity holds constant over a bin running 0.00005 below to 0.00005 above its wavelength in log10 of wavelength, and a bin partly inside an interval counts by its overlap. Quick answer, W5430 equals 10.6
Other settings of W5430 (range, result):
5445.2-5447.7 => 10.8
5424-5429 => 10.3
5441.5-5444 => 10.8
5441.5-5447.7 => 10.8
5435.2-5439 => 10.8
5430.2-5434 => 10.6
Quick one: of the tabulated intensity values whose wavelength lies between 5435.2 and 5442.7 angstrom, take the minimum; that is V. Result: 10.67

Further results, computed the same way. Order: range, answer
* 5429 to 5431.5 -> 10.55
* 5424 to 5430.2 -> 10.24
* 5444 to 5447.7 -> 10.76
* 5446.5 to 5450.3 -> 10.54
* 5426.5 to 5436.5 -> 10.37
